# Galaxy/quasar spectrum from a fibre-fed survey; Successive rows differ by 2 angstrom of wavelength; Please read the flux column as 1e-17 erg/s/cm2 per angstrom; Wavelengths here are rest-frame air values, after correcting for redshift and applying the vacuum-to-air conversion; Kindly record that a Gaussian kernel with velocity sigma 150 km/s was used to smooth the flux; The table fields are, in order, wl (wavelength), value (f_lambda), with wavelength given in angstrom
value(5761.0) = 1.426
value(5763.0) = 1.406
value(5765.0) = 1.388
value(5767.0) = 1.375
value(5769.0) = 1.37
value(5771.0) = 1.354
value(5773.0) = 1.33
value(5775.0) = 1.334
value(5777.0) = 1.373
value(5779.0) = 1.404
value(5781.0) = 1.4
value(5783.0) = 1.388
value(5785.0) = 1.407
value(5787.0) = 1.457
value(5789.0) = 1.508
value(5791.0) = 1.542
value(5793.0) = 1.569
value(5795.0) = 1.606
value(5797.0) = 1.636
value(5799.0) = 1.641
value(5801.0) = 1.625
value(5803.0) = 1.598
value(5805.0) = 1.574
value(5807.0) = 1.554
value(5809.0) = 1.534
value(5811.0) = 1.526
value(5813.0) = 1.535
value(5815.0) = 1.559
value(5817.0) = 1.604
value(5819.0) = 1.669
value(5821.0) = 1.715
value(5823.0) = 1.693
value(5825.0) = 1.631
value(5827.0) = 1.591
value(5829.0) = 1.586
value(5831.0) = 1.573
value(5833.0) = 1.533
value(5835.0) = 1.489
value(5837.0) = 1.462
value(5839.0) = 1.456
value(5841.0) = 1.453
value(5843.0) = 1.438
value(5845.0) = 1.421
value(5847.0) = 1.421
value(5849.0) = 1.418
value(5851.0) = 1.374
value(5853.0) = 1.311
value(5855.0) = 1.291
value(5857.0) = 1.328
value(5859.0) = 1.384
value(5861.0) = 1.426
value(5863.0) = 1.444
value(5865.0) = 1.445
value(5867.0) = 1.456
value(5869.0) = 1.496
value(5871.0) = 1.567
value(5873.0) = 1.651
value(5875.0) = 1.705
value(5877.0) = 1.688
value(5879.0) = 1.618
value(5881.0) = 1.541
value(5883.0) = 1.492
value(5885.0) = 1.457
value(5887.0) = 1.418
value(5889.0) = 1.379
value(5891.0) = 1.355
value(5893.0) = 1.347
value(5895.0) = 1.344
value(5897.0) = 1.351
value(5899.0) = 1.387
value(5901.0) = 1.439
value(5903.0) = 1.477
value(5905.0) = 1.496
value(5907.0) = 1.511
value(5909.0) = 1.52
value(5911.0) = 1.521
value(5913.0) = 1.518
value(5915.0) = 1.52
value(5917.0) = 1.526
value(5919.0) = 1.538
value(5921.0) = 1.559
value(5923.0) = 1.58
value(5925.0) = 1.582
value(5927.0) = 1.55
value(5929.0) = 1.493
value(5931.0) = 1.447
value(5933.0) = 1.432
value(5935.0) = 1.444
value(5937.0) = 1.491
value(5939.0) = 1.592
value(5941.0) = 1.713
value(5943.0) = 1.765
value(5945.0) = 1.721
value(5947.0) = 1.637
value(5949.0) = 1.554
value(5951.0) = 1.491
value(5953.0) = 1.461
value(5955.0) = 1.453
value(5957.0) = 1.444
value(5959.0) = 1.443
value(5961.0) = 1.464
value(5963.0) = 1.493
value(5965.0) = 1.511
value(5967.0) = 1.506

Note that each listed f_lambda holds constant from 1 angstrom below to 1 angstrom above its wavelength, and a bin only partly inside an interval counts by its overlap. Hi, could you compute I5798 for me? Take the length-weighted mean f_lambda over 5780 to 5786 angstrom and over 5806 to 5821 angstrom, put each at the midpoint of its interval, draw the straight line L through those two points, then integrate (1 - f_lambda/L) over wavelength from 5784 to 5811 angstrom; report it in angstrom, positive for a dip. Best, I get -1.33 angstrom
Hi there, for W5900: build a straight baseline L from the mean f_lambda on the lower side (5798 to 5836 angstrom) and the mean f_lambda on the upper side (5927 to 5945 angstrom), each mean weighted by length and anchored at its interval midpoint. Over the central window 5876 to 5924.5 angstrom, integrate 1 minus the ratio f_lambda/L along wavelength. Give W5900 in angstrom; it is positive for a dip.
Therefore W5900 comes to 2.59 angstrom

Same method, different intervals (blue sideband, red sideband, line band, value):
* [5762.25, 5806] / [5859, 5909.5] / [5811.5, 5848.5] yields -1.8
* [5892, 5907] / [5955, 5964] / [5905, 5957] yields -3.8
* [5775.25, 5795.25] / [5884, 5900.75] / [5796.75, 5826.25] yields -3.5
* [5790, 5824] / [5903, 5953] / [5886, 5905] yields 2.0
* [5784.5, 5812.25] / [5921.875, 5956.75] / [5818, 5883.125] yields 2.0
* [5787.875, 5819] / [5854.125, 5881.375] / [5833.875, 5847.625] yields 0.8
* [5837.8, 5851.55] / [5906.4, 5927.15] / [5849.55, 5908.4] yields 1.0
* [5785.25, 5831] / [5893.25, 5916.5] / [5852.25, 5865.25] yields 1.3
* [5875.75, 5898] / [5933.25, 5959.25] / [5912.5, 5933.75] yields -0.1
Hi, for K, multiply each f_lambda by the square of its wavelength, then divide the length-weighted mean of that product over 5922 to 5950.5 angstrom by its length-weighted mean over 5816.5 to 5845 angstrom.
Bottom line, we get 1.04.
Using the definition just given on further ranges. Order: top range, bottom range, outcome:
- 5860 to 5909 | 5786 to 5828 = 0.96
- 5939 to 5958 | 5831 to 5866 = 1.15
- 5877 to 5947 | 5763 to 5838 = 1.03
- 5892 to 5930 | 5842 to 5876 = 1.05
